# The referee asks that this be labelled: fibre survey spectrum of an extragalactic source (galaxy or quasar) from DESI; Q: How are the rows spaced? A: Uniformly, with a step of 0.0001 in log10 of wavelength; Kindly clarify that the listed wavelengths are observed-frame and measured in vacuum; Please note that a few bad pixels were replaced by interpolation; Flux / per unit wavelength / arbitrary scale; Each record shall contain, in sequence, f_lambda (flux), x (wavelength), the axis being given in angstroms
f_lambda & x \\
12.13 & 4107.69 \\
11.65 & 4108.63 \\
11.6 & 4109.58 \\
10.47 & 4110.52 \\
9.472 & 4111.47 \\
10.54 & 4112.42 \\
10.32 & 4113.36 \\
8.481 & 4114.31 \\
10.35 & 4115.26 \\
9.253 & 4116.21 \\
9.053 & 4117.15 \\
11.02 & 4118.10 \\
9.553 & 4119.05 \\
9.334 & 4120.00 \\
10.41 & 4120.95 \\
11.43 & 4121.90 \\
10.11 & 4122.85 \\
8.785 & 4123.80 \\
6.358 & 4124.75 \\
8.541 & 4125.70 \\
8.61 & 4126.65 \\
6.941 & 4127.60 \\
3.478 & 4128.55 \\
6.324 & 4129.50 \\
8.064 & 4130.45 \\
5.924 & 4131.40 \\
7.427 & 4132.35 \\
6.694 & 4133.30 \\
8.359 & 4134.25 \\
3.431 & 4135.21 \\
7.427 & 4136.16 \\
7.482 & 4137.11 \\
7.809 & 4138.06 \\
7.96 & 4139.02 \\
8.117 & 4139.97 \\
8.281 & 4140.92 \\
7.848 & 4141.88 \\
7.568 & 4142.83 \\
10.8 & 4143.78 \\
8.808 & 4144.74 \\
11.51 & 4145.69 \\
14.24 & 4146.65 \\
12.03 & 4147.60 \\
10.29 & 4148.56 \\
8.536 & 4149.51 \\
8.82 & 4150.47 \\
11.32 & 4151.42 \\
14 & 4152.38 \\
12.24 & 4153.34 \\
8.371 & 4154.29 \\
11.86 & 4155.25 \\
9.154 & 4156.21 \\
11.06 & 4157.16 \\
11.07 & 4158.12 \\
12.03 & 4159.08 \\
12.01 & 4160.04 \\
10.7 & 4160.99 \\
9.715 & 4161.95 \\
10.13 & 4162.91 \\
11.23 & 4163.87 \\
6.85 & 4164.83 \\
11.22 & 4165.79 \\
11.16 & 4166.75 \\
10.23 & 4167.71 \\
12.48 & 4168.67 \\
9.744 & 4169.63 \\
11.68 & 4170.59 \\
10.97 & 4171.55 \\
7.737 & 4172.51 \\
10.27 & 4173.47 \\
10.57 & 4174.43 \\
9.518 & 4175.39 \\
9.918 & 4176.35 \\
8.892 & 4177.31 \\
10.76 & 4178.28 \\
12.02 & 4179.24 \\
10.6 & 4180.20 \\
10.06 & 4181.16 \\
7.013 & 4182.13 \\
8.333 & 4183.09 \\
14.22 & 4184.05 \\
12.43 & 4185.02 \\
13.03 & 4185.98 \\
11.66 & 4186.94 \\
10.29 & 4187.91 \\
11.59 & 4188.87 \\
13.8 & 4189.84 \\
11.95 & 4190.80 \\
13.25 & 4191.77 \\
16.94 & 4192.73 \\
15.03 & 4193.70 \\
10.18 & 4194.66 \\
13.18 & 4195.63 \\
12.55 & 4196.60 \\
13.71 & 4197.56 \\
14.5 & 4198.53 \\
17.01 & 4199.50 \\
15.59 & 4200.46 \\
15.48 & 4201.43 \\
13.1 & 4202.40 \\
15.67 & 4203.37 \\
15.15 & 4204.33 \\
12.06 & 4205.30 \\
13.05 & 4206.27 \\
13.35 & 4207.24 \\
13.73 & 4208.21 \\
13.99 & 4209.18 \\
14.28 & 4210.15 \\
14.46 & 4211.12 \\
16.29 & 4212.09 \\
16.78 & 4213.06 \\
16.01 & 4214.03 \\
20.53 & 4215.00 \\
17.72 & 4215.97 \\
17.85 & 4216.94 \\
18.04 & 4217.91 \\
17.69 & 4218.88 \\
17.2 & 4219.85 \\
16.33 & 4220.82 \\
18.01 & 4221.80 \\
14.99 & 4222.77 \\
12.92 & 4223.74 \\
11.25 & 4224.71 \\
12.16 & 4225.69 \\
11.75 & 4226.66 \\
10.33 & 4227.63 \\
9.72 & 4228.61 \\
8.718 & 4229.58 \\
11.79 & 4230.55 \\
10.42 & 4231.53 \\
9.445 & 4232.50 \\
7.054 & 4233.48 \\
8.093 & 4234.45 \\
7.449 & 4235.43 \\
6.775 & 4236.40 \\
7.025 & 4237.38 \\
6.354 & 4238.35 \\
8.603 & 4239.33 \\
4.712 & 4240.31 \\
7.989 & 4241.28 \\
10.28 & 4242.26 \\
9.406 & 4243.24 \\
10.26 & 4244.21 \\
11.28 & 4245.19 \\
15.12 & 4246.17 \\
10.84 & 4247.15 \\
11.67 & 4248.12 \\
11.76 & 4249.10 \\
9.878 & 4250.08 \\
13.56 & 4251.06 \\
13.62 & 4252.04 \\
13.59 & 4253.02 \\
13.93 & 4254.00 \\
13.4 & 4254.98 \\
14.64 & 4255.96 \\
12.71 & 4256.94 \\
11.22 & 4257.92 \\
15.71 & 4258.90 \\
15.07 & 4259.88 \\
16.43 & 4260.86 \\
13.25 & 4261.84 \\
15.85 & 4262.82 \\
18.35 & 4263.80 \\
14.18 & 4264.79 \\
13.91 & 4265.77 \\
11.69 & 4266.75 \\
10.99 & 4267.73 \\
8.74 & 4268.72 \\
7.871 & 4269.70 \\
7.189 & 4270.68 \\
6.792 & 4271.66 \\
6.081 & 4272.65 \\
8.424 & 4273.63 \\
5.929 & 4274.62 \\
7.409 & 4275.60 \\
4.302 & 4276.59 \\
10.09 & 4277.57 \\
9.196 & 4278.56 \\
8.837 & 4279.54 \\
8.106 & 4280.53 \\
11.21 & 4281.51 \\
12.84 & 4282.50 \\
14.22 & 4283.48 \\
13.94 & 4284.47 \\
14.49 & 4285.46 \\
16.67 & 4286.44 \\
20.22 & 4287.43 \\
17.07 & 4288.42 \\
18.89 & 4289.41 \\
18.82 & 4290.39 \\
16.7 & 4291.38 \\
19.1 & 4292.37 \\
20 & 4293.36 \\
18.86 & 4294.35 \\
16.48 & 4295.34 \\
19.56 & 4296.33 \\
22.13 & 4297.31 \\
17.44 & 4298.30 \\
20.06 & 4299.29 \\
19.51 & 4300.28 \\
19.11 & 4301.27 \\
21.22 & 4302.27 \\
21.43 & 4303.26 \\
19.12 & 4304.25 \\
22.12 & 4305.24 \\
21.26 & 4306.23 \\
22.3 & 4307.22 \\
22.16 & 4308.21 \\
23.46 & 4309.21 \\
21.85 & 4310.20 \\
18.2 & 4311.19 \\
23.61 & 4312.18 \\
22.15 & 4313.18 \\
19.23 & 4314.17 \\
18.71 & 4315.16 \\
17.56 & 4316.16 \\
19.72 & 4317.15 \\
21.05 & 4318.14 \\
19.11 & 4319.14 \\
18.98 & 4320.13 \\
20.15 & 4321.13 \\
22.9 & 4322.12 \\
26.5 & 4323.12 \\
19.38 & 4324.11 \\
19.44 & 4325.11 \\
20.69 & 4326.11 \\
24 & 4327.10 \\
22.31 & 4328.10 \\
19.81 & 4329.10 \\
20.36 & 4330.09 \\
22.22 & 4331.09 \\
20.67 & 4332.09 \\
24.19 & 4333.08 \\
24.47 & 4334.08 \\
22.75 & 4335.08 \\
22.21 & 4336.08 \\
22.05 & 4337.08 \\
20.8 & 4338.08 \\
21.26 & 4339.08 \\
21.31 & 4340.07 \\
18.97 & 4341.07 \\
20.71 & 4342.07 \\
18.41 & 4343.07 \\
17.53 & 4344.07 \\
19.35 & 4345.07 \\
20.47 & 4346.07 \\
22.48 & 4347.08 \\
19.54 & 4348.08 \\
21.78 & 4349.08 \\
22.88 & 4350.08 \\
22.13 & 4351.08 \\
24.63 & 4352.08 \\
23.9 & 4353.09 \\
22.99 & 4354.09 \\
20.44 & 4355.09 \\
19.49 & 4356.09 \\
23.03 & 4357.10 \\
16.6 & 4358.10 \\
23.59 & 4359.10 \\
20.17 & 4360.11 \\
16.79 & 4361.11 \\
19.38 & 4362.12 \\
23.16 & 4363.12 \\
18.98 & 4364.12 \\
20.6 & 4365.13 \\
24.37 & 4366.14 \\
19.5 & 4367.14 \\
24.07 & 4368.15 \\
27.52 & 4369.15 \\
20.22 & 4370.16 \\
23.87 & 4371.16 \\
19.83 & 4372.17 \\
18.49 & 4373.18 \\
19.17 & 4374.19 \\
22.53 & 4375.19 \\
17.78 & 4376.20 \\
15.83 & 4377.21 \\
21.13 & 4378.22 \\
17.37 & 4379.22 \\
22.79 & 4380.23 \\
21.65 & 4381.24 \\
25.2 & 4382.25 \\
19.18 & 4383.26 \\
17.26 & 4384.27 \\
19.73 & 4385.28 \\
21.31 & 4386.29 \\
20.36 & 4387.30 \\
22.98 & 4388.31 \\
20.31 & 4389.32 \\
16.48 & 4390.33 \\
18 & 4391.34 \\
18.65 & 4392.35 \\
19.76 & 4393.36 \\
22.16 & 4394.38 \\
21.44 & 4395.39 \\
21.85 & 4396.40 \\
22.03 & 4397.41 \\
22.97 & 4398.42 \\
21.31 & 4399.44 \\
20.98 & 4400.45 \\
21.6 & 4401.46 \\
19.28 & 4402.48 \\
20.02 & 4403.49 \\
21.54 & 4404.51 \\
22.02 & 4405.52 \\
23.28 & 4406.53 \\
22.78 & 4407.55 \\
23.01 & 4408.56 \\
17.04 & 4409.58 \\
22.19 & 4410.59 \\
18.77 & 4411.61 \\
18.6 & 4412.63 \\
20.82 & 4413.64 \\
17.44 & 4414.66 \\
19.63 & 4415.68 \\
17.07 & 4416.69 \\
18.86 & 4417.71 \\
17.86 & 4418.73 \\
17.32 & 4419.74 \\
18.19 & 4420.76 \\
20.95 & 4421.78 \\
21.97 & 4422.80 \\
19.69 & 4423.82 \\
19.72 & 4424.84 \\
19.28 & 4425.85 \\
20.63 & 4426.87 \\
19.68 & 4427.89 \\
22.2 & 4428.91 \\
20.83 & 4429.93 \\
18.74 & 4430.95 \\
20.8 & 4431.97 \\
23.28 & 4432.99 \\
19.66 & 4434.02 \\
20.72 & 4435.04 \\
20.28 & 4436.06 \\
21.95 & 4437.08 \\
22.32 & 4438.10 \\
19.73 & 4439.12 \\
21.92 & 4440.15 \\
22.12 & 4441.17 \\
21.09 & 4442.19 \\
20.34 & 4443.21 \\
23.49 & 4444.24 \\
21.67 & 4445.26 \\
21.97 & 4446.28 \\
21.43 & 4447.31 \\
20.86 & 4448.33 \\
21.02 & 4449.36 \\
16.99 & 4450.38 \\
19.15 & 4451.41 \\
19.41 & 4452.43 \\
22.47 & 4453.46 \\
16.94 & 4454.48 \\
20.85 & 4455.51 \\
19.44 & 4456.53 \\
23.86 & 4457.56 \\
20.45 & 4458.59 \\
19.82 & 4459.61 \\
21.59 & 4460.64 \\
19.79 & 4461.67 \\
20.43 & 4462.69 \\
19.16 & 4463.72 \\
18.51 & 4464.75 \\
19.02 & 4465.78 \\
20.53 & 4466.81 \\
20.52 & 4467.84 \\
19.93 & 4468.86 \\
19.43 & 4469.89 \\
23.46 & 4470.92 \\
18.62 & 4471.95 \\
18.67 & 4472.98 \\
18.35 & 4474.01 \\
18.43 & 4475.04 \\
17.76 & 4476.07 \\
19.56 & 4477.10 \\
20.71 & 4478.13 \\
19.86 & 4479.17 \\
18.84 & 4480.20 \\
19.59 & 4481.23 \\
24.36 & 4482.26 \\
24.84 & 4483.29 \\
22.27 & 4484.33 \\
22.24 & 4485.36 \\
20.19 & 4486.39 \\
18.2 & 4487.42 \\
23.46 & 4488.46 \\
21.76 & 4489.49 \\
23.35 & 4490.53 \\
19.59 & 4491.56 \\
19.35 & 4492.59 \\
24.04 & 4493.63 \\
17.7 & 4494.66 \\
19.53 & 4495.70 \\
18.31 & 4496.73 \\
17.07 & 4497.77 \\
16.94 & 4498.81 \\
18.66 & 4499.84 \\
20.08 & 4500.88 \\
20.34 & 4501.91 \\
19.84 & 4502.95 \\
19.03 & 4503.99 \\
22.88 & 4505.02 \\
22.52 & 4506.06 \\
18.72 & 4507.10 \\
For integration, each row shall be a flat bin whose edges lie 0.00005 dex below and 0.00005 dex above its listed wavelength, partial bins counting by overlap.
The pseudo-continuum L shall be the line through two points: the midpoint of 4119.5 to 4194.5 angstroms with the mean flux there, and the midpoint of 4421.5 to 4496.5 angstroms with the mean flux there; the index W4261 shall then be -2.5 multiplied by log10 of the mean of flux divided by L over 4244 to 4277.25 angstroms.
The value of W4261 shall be 0.16 mag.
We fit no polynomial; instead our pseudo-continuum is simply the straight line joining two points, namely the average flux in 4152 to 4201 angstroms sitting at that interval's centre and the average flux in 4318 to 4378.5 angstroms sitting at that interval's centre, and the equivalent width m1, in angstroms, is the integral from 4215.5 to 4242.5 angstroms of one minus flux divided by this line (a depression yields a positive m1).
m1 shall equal 5.3 angstroms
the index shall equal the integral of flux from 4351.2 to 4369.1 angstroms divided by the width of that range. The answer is 21.5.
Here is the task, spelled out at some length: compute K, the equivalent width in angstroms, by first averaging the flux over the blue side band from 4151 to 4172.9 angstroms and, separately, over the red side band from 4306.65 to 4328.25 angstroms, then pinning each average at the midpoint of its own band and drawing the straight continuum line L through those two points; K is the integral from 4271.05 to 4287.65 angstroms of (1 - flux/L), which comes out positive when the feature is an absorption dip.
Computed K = 7.4 angstroms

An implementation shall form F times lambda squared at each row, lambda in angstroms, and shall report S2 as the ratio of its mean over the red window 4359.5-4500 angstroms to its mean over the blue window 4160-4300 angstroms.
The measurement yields 1.8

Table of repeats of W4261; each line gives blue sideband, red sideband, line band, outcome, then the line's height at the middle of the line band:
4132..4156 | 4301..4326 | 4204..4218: -0.12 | 13.8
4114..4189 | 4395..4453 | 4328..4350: -0.22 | 17.2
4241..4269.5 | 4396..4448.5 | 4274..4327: -0.19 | 14.9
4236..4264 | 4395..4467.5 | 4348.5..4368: -0.25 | 17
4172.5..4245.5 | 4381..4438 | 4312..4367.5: -0.20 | 17.6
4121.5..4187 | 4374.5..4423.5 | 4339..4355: -0.18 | 18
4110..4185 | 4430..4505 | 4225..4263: 0.17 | 12.8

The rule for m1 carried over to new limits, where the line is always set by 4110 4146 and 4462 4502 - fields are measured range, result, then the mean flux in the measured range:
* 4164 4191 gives -1.5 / 10.7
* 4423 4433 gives -1.1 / 20.4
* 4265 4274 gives 2.6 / 9.25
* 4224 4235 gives 1.6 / 10.1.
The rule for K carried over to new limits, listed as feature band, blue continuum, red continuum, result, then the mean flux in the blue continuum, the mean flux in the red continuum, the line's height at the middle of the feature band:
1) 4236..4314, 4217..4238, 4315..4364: 8.8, 11.9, 21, 15.8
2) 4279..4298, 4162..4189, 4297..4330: 2.8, 10.5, 20.8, 18.9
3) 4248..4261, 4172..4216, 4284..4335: 2.7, 13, 20.2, 16.8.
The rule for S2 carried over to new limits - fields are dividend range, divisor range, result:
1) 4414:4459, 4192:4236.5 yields 1.64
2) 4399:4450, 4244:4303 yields 1.60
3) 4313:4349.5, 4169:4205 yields 1.84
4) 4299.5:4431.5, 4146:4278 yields 1.88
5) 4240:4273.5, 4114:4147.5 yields 1.48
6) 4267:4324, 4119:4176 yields 1.88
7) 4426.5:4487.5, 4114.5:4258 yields 2.08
